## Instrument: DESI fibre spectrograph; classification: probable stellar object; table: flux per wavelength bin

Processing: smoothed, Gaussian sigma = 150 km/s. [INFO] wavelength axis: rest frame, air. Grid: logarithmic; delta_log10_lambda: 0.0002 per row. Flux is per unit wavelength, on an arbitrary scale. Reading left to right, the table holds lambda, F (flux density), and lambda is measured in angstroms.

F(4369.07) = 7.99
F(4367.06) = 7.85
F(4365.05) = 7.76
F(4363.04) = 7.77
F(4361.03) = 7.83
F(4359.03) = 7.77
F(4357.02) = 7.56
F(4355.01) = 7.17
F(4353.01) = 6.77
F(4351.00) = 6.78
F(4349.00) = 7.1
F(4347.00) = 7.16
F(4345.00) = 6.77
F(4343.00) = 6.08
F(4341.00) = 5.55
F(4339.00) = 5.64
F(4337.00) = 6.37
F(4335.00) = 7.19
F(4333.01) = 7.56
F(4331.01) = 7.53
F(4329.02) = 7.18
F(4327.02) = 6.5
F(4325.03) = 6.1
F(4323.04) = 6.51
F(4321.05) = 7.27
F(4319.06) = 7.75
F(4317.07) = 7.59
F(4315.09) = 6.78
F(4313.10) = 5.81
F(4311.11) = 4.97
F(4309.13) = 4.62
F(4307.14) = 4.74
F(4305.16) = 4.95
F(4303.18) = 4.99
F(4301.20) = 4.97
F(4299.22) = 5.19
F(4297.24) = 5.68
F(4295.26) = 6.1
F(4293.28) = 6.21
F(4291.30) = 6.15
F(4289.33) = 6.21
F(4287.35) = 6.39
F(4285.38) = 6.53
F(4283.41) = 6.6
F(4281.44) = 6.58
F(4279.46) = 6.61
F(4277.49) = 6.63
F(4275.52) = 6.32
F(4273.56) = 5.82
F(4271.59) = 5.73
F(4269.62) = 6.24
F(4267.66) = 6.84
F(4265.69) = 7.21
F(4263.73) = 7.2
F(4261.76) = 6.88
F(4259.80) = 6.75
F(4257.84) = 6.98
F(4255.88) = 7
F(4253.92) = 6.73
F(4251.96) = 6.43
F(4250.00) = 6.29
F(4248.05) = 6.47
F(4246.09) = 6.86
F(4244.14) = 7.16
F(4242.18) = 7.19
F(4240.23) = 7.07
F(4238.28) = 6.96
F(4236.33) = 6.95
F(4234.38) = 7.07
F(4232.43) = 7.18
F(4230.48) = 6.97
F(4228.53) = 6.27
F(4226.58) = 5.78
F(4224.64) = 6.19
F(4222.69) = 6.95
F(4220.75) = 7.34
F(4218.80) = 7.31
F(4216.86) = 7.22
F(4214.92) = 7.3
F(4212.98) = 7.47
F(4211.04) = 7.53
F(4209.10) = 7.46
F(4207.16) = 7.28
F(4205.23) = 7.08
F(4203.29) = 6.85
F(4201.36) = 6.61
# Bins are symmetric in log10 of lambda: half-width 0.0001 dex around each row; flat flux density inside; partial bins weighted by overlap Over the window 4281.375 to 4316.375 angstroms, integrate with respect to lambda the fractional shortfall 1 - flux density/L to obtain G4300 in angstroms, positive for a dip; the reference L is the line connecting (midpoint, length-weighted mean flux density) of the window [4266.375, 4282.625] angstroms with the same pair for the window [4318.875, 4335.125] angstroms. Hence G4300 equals 4.8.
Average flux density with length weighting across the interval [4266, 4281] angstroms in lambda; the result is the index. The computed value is 6.36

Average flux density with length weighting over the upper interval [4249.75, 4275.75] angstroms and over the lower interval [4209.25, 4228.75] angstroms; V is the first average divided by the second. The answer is 0.95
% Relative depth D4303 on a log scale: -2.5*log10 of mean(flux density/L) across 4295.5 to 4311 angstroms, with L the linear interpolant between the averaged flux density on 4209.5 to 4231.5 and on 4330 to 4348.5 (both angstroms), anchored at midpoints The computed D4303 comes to 0.31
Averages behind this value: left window 6.95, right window 6.66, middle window 5.07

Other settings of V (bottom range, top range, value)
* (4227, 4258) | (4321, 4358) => 0.99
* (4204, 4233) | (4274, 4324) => 0.87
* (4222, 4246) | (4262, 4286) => 0.96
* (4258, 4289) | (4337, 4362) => 1.04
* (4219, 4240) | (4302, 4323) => 0.88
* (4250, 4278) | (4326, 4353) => 1.02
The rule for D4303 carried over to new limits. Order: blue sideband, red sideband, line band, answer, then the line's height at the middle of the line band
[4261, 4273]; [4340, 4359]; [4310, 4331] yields 0.01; 6.76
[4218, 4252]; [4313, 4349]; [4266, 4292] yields 0.07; 6.79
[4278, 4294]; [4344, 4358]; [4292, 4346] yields 0.10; 6.74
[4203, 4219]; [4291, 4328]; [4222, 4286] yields 0.00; 6.7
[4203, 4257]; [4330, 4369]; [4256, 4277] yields 0.06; 6.99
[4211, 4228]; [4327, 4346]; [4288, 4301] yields 0.15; 6.76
